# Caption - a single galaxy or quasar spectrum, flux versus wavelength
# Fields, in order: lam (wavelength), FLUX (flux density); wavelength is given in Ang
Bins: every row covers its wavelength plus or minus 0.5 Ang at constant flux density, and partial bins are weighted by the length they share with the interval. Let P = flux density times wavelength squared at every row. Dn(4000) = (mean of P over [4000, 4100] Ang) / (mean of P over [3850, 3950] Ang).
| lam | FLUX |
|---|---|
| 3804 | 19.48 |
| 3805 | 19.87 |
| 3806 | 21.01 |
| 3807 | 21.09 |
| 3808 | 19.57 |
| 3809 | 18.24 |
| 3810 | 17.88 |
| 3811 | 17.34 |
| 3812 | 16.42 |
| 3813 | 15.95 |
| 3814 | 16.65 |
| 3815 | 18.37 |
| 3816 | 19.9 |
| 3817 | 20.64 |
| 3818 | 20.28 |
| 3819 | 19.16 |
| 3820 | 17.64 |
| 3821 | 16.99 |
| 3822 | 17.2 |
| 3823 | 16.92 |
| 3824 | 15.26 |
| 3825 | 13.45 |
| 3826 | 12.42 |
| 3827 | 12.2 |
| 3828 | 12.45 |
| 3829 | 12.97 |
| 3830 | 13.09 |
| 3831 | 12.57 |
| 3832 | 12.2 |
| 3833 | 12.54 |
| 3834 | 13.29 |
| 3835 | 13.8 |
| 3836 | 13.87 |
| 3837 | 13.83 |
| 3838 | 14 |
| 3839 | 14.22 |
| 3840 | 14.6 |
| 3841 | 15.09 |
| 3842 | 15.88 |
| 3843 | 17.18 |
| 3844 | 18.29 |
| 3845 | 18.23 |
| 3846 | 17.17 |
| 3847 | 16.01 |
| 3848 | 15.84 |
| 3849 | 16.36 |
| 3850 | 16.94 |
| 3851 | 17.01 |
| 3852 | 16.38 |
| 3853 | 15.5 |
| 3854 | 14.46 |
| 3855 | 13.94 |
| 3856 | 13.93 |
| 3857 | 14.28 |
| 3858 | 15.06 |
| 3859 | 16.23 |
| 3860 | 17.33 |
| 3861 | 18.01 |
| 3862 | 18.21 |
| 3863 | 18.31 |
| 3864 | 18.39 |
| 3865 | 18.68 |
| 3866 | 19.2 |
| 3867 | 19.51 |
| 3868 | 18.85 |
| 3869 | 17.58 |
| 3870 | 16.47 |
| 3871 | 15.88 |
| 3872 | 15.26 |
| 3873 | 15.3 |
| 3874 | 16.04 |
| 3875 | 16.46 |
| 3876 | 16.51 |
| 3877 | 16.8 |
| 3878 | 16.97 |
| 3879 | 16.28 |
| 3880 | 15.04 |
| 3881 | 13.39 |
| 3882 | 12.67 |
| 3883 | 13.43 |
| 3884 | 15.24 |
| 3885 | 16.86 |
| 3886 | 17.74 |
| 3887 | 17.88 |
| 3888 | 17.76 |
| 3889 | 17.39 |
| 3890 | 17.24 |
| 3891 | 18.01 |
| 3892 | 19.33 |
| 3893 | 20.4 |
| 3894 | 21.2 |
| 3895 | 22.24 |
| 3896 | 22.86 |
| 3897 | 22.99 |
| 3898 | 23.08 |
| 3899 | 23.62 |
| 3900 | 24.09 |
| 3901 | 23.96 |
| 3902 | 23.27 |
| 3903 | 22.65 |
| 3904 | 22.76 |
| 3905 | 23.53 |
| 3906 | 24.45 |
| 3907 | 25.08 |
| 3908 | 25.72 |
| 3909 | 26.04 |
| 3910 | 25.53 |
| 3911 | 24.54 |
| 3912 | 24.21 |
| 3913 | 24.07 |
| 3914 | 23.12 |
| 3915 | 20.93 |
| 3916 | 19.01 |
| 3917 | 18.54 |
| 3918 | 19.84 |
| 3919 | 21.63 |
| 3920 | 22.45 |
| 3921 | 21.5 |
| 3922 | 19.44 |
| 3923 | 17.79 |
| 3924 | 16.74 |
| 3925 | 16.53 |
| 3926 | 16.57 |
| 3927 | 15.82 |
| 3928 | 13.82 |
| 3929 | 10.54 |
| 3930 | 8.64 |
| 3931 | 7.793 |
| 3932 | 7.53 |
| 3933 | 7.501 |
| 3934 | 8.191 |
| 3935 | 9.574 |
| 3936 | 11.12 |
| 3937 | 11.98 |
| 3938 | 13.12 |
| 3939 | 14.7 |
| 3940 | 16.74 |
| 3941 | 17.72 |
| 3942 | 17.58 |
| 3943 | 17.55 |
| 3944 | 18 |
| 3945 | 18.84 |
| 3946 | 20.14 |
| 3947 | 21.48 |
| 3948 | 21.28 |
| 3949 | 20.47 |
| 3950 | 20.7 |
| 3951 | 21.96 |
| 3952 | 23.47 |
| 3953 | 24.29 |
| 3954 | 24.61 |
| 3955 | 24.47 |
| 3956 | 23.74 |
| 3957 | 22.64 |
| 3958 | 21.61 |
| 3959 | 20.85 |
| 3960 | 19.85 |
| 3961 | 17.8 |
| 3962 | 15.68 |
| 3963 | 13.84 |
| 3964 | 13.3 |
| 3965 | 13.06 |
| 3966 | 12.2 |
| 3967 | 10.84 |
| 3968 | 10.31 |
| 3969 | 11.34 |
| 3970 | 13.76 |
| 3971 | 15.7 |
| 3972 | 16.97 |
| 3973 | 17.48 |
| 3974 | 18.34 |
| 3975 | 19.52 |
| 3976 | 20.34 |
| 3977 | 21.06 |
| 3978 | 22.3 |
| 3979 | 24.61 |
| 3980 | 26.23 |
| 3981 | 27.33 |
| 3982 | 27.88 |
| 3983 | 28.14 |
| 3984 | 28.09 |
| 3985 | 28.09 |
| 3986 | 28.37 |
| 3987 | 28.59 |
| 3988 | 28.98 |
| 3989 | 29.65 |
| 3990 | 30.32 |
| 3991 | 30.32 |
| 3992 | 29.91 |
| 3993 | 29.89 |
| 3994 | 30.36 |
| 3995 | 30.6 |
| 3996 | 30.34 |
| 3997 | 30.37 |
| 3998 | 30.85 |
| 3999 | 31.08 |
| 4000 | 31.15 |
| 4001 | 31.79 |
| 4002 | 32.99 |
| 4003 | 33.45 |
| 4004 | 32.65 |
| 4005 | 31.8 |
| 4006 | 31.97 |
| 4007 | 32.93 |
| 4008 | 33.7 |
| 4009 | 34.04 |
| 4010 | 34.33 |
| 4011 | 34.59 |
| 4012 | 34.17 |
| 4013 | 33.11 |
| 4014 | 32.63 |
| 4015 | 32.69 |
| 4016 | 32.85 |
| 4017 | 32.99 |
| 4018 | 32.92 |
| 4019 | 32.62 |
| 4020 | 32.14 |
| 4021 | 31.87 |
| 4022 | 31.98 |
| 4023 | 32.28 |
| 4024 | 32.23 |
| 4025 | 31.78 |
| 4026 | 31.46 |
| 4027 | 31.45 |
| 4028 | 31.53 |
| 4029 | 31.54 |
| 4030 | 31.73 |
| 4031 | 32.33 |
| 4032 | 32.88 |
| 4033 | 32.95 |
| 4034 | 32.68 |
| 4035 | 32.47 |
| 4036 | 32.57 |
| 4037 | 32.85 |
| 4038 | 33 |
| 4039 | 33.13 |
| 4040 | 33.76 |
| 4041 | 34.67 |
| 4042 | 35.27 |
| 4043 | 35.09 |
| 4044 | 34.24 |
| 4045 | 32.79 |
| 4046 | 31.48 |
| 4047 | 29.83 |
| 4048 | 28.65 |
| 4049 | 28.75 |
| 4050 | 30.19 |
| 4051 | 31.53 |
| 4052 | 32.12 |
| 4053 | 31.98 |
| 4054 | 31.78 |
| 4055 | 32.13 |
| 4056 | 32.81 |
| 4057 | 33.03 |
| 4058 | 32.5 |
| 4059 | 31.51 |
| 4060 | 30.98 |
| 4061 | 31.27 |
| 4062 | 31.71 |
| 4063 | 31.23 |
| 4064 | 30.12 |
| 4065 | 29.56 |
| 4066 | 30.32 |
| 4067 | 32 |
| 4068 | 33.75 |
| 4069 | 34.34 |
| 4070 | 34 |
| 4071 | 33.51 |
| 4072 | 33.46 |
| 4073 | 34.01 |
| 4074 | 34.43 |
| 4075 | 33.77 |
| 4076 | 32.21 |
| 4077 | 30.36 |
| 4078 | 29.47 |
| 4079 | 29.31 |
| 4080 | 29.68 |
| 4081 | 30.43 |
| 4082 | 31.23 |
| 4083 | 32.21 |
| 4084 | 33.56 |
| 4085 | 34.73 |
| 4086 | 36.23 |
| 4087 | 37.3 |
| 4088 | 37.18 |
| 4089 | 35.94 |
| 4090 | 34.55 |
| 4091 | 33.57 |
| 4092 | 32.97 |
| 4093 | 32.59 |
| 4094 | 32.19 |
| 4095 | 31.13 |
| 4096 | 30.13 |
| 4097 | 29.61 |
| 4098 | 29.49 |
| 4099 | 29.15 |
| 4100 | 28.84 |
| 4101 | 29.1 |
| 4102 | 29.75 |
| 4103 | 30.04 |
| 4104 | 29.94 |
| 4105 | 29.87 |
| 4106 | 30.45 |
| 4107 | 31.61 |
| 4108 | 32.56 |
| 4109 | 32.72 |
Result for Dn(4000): 1.95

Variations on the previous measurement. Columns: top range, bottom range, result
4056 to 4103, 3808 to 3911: 2.05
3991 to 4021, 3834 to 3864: 2.20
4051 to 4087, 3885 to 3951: 1.84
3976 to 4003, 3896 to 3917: 1.28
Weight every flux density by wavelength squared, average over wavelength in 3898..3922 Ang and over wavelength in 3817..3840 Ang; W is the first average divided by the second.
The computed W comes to 1.63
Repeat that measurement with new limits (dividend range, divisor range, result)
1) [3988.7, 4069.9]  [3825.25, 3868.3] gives 2.27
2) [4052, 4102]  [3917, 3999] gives 1.70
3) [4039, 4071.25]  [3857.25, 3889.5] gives 2.11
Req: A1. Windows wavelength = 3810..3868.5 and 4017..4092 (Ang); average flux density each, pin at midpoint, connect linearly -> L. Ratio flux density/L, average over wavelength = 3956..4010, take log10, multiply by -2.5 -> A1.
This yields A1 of 0.11 mag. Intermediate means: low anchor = 16.1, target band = 24.7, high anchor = 32.5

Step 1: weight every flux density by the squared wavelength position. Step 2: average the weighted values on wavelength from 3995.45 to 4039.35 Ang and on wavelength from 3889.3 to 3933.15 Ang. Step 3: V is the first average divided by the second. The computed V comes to 1.71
